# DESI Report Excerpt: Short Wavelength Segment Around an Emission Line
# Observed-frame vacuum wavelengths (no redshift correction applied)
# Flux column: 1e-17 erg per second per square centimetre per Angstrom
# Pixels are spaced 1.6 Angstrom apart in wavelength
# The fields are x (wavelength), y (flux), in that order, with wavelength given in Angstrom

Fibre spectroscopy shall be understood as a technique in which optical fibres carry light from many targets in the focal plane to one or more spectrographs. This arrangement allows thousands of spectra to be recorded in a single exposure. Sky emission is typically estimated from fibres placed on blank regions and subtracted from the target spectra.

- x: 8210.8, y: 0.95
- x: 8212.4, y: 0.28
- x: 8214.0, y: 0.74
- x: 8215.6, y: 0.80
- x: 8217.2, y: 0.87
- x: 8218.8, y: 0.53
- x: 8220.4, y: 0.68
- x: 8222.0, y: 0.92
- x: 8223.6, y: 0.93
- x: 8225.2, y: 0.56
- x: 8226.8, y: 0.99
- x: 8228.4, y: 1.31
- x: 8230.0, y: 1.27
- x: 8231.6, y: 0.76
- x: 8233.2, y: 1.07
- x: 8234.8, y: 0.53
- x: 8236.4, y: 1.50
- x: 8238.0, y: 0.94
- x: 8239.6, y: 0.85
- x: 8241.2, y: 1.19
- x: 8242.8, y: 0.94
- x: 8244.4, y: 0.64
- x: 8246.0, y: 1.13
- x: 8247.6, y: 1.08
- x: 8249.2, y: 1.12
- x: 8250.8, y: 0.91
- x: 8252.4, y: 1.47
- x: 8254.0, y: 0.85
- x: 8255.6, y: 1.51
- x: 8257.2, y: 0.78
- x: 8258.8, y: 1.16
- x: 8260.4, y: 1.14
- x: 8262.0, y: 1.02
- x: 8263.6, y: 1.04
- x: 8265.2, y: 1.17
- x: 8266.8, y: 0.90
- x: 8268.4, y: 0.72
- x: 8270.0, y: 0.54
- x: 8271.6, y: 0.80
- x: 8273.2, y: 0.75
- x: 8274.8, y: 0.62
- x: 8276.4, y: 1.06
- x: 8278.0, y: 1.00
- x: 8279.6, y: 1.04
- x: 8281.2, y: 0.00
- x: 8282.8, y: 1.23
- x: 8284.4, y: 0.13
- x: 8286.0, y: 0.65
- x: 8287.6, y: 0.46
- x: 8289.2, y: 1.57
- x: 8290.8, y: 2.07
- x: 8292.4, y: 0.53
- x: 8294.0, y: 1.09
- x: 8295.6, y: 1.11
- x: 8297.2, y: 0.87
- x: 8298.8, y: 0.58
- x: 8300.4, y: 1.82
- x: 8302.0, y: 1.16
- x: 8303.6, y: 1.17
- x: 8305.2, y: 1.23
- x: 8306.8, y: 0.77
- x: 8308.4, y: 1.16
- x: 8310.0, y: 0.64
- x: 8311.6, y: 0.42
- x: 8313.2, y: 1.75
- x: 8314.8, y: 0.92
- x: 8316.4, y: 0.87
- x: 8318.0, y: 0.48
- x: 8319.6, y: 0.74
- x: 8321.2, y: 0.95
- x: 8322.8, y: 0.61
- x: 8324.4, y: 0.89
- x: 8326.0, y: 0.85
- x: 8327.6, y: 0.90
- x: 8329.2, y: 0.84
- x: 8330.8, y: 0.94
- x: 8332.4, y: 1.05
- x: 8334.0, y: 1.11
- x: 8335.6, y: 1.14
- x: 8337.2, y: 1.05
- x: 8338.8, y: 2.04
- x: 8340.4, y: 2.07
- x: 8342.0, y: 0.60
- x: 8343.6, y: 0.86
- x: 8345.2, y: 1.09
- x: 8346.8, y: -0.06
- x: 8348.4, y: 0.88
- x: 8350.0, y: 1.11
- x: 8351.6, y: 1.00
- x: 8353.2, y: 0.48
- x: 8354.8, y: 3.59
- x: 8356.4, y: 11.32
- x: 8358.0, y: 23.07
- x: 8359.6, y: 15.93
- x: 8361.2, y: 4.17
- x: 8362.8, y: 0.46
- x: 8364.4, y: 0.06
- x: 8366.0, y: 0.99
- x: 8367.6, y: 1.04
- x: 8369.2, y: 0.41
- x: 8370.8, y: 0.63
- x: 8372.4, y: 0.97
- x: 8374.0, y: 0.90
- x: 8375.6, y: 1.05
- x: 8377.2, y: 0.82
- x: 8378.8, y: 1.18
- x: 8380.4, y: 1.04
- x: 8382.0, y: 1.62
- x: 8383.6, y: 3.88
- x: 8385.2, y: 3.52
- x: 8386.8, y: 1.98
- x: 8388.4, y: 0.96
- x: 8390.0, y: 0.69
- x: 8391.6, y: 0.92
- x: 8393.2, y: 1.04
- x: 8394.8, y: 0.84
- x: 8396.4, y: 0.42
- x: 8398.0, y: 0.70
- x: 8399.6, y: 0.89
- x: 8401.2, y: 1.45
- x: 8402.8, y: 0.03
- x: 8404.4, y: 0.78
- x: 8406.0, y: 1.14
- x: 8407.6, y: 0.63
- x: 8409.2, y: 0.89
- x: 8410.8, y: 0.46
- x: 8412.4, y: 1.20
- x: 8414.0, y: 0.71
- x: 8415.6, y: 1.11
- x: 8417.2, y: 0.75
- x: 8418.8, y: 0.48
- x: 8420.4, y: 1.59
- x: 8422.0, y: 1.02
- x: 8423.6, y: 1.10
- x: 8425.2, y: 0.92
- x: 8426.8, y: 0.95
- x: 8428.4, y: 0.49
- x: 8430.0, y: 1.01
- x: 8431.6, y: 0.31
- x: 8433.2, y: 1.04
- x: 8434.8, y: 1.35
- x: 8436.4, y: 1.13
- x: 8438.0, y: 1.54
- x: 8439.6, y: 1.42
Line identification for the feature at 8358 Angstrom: H-alpha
